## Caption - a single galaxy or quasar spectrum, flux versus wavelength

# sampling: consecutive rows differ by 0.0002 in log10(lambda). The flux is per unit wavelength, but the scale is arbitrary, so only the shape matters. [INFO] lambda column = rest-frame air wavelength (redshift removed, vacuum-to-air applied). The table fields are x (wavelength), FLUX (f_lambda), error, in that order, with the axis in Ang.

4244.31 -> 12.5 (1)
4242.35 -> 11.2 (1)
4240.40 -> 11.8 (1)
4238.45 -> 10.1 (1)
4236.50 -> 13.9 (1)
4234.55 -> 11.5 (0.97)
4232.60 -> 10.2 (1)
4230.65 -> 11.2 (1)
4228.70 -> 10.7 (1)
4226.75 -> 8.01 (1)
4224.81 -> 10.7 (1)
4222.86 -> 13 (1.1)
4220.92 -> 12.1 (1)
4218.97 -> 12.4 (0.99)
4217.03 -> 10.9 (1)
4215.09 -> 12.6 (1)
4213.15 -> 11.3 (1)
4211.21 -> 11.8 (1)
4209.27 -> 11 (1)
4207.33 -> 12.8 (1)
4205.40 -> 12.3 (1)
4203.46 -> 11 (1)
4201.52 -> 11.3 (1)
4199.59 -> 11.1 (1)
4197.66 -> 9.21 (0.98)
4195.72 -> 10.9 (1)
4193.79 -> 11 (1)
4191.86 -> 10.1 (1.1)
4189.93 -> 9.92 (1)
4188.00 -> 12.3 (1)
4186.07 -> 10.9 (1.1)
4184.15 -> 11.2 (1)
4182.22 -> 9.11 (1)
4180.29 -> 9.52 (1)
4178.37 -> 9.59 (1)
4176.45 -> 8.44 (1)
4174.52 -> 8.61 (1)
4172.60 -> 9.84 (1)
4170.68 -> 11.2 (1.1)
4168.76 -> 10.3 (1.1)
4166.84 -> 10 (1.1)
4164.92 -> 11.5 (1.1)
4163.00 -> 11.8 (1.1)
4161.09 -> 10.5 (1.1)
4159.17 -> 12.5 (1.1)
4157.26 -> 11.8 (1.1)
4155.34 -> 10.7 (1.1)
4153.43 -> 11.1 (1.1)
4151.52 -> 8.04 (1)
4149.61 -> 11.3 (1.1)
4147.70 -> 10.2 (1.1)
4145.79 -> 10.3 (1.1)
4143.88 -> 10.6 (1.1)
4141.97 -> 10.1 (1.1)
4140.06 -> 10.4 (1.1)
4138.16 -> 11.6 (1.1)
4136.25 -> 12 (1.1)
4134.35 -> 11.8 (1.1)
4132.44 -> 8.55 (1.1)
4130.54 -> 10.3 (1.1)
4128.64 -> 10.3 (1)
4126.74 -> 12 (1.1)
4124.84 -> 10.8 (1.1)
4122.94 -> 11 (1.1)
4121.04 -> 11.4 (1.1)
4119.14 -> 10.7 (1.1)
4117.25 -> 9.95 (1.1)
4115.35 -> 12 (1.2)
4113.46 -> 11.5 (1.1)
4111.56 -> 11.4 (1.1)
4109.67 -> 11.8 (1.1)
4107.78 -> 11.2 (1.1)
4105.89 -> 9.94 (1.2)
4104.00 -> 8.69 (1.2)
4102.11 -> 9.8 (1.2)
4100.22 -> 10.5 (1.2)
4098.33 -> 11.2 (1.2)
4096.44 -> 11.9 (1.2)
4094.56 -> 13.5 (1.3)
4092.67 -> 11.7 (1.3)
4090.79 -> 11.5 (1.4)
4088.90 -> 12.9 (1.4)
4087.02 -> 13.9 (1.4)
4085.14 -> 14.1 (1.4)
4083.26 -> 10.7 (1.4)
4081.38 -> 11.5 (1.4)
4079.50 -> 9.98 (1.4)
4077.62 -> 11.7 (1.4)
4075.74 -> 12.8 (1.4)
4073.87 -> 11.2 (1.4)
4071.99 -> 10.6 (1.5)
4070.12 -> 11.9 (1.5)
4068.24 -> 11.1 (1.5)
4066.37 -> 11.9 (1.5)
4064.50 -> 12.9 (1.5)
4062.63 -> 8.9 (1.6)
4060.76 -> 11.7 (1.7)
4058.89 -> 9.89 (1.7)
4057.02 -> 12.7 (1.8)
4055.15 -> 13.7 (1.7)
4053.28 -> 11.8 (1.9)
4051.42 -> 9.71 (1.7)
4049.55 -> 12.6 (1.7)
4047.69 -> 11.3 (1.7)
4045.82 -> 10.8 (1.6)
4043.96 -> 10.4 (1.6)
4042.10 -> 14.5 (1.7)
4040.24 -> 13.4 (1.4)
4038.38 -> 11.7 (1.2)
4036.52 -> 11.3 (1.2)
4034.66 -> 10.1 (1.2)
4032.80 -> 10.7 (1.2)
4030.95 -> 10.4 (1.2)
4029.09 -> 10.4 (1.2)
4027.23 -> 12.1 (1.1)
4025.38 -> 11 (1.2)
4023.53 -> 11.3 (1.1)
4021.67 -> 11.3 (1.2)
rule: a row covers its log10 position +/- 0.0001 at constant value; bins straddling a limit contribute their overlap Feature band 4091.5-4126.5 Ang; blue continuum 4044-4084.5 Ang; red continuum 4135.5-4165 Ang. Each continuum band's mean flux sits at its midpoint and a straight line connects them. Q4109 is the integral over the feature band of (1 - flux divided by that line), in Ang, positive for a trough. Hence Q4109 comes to 0.2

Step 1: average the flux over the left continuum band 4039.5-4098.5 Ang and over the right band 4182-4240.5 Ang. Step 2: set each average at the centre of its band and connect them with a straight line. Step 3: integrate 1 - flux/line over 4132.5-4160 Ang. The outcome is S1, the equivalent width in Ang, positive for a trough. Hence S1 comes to 1.6 Ang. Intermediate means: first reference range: 11.8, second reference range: 11.2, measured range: 10.8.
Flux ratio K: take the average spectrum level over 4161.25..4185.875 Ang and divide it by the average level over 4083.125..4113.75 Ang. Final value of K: 0.9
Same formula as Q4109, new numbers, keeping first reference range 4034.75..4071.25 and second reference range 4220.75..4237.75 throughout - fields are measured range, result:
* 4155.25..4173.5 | 0.54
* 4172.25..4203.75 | 2.99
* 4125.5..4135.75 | 0.71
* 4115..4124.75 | 0.47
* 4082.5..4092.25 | -0.88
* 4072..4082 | 0.20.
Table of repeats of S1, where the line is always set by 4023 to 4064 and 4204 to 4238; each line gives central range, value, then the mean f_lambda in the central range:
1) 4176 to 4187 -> 1.57 Ang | 9.86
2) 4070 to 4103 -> -0.90 Ang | 11.7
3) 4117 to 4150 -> 2.06 Ang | 10.7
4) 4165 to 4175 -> 1.13 Ang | 10.2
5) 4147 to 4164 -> 0.86 Ang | 10.9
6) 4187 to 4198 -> 0.82 Ang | 10.6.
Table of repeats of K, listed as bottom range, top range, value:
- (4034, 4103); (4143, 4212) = 0.91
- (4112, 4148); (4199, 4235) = 1.05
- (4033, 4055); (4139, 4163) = 0.92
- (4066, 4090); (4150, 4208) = 0.89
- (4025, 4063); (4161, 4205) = 0.91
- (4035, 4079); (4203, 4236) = 0.98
